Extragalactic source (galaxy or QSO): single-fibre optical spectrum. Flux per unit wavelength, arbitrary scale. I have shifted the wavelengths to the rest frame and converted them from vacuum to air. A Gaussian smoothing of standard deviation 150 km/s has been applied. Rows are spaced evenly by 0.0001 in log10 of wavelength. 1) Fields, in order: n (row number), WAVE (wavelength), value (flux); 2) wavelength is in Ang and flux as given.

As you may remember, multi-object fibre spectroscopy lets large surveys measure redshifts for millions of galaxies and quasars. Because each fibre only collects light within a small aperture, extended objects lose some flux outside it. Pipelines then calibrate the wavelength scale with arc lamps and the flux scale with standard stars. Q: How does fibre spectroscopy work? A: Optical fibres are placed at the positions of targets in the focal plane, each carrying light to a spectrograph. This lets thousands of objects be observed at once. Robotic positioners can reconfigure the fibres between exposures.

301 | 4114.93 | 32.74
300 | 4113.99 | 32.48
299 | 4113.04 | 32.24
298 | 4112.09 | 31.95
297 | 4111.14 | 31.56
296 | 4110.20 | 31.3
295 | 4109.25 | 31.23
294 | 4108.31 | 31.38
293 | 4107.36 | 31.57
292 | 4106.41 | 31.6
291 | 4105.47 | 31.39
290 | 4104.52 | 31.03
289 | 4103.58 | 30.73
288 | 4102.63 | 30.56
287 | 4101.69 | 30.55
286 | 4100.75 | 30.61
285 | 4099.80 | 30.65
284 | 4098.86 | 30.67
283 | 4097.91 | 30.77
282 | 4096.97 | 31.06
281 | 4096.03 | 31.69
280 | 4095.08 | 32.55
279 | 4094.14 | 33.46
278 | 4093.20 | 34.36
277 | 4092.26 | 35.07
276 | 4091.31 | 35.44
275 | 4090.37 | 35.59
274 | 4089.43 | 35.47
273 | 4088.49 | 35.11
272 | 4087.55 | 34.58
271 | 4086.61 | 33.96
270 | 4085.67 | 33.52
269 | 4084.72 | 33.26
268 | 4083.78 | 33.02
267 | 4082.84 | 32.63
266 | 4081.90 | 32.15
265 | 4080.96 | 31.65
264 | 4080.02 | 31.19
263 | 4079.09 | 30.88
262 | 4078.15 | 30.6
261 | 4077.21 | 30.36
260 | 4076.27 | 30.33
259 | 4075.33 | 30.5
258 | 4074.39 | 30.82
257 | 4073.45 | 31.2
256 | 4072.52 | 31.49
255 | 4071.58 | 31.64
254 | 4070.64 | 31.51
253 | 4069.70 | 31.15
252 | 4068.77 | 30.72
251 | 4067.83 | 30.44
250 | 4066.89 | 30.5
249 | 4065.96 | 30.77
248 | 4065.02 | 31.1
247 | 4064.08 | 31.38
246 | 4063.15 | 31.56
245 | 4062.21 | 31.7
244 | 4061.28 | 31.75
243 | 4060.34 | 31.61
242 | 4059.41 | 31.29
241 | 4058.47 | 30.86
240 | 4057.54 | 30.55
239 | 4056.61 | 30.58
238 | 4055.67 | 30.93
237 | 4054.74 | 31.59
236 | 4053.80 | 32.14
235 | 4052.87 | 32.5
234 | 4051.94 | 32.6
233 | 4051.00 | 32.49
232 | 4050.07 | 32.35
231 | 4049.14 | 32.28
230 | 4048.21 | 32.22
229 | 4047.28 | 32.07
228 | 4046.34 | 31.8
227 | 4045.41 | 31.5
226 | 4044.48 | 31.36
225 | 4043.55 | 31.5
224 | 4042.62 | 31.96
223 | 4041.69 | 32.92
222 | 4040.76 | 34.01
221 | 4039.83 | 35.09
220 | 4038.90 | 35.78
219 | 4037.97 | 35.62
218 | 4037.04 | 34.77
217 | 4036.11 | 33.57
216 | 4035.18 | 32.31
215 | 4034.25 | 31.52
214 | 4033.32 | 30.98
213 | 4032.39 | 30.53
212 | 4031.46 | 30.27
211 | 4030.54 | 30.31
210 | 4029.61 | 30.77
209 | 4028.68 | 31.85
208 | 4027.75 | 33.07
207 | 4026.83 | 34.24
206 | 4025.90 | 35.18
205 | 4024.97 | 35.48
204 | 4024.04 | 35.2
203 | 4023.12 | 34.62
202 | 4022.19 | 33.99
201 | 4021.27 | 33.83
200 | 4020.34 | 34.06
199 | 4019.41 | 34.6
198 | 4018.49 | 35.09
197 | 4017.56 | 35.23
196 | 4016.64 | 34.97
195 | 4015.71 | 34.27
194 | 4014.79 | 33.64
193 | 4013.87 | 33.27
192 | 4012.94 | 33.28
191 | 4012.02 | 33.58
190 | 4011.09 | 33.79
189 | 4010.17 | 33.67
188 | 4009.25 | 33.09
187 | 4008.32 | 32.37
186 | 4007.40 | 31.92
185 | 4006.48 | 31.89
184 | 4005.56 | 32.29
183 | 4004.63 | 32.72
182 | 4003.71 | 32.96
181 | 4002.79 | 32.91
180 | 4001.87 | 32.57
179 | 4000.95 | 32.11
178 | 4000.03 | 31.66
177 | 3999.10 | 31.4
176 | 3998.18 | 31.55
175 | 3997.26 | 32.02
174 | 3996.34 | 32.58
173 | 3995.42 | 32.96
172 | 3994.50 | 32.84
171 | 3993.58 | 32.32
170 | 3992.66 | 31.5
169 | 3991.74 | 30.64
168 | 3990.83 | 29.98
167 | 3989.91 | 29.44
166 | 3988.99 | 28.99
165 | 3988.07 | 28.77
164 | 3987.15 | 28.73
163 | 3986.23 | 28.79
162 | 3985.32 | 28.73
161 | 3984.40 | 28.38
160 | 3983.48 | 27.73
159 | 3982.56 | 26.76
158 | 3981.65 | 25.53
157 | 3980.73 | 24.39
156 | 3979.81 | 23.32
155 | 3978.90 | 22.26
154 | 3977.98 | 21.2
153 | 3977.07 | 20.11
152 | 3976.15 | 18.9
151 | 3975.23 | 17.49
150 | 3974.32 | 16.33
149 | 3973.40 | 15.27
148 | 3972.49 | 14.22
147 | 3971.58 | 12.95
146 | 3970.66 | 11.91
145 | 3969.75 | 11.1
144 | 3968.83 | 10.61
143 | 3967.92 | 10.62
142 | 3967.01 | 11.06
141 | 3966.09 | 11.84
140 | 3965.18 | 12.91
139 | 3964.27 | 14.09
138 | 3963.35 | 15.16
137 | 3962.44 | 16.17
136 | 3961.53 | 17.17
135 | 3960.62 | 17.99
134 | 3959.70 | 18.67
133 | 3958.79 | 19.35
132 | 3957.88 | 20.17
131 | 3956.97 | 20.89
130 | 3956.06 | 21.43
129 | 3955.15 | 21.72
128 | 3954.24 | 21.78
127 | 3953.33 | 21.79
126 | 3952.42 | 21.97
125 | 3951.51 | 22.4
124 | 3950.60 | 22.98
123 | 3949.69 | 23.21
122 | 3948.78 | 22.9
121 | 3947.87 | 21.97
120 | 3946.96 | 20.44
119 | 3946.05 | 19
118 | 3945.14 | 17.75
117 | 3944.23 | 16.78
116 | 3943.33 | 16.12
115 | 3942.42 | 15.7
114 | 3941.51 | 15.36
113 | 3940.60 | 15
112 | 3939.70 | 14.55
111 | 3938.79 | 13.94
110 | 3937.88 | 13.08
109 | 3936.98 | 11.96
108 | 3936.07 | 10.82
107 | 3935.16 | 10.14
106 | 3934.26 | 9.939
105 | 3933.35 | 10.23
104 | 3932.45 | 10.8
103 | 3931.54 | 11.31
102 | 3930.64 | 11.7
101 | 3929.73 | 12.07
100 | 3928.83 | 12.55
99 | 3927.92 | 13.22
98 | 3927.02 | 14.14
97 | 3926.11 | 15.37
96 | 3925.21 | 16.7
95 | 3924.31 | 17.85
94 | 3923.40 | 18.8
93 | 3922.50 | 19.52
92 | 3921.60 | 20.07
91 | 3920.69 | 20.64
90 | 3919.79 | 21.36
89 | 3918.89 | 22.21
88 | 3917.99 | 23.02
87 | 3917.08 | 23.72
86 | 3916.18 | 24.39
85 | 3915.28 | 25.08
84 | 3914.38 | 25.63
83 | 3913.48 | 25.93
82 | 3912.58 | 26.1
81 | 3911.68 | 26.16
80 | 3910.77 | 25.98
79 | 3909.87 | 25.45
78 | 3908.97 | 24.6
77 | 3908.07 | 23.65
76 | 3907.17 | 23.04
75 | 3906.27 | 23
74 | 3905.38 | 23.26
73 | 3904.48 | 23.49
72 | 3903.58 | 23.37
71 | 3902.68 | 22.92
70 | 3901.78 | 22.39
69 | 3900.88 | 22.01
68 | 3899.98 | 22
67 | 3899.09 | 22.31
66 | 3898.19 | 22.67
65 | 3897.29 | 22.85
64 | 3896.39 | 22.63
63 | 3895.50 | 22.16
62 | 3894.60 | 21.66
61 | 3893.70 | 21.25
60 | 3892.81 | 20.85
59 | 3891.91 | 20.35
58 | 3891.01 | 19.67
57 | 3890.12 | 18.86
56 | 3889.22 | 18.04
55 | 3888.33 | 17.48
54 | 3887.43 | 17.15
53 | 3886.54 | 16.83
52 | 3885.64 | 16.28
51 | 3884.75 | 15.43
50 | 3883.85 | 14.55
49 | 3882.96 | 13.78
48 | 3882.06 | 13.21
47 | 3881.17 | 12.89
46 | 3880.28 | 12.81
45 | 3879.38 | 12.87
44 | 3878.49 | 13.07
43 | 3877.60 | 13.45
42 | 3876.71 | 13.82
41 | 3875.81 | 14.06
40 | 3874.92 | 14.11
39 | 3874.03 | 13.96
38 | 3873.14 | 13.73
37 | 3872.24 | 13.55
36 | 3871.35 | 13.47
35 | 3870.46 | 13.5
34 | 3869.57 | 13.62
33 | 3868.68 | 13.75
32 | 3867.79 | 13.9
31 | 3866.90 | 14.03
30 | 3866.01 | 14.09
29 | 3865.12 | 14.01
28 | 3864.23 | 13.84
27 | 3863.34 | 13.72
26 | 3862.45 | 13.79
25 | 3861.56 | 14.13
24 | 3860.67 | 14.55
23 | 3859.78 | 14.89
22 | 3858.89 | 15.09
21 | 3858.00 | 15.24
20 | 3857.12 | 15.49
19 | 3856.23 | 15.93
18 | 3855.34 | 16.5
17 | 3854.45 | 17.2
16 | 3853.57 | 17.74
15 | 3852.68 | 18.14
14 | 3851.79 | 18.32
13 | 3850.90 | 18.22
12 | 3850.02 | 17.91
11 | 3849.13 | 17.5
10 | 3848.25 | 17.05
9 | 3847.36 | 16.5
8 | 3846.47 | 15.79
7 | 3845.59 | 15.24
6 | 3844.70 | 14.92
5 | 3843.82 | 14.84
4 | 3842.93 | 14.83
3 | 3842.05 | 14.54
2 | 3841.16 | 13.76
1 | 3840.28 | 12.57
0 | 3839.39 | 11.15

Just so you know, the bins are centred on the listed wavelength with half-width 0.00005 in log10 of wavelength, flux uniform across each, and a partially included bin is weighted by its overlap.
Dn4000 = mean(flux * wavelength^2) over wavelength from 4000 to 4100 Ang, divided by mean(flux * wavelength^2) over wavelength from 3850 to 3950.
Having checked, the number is 1.99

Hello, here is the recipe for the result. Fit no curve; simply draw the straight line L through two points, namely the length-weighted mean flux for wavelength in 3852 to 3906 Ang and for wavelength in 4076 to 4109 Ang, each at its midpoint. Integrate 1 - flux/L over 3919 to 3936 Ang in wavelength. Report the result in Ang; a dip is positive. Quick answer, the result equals 4.6 Ang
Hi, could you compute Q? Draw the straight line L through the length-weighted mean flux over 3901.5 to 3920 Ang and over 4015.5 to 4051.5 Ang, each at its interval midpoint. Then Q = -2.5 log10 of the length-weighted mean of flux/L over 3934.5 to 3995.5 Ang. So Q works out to 0.37 mag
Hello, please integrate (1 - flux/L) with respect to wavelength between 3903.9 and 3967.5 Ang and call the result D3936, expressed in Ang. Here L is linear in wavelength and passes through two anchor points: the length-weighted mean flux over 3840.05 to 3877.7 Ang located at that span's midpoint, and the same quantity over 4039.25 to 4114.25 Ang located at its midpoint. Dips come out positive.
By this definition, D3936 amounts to 6.7 Ang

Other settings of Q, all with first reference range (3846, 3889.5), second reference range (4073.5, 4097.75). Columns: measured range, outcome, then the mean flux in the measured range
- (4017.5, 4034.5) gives -0.189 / 33.2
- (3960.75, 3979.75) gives 0.462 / 15.3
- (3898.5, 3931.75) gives -0.124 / 21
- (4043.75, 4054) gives -0.083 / 32.1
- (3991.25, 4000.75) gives -0.247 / 31.9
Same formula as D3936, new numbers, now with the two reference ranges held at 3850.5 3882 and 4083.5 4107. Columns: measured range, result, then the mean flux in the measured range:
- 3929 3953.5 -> 5.5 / 16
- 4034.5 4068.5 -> -3.5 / 32.1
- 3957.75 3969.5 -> 3.9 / 14.8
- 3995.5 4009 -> -3.7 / 32.2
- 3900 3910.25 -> -3.3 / 23.3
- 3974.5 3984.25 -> 0.3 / 22.8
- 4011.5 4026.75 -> -4.4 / 34.4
